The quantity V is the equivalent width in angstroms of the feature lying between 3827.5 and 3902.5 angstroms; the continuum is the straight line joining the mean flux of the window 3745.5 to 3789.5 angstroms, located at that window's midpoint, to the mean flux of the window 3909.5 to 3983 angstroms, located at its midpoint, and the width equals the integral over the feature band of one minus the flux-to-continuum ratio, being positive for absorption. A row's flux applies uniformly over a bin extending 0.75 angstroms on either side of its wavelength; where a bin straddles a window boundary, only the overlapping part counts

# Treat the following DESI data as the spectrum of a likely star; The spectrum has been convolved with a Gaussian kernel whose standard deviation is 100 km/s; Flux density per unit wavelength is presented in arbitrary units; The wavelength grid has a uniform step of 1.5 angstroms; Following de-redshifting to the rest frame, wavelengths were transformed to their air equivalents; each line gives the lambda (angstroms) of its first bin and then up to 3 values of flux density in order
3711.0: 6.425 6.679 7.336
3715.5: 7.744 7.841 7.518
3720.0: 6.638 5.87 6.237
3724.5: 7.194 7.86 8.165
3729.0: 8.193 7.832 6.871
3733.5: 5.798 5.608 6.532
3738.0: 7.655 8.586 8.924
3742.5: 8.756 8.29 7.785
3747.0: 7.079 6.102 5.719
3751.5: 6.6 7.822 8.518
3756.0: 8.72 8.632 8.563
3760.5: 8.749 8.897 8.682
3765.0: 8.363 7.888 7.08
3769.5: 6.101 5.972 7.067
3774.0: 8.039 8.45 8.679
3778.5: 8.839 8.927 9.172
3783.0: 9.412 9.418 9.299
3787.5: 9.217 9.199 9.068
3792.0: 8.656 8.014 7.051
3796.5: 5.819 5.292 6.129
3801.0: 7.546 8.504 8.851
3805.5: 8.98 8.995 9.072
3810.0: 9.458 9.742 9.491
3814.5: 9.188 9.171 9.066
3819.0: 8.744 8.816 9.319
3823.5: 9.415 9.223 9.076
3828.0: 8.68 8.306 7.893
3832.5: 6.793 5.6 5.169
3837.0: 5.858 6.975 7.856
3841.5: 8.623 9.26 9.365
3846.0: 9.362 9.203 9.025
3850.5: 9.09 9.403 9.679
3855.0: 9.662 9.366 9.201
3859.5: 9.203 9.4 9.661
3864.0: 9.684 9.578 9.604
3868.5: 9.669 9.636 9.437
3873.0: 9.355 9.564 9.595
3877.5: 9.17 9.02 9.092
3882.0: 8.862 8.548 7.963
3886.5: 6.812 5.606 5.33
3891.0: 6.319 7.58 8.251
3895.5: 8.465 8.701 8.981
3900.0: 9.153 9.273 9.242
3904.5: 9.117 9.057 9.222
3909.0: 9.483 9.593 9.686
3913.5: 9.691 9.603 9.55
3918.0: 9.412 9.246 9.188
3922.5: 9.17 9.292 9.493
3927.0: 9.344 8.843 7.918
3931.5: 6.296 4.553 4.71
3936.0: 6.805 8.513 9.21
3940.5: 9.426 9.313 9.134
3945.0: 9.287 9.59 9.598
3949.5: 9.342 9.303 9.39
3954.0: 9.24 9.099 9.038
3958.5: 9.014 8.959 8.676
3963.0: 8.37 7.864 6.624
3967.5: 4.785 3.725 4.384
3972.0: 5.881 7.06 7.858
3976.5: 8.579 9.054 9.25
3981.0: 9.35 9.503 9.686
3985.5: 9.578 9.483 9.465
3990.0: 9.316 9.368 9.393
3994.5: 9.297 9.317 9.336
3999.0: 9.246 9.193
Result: -2.41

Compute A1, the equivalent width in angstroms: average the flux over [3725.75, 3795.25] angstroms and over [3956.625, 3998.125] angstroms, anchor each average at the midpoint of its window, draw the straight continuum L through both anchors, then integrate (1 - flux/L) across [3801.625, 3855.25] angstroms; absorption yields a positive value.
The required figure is -3.6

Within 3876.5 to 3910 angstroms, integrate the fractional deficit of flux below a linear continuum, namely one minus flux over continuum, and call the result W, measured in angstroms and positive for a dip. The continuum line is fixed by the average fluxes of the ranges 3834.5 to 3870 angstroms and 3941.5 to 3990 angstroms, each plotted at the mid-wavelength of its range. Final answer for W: 1.4 angstroms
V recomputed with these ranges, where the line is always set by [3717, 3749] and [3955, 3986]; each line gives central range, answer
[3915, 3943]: -2.1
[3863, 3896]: -3.6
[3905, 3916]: -2.4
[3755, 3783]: -2.9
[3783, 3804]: -1.5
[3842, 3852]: -2.1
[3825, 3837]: 0.3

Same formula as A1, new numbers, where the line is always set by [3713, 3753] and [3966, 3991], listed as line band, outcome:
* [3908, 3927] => -4.2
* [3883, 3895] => 1.0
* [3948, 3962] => -2.3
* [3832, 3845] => 0.5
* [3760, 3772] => -0.5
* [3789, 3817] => -3.2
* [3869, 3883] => -3.0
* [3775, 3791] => -3.6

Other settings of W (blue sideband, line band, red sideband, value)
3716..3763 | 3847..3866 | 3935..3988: -3.4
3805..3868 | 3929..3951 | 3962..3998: 0.5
